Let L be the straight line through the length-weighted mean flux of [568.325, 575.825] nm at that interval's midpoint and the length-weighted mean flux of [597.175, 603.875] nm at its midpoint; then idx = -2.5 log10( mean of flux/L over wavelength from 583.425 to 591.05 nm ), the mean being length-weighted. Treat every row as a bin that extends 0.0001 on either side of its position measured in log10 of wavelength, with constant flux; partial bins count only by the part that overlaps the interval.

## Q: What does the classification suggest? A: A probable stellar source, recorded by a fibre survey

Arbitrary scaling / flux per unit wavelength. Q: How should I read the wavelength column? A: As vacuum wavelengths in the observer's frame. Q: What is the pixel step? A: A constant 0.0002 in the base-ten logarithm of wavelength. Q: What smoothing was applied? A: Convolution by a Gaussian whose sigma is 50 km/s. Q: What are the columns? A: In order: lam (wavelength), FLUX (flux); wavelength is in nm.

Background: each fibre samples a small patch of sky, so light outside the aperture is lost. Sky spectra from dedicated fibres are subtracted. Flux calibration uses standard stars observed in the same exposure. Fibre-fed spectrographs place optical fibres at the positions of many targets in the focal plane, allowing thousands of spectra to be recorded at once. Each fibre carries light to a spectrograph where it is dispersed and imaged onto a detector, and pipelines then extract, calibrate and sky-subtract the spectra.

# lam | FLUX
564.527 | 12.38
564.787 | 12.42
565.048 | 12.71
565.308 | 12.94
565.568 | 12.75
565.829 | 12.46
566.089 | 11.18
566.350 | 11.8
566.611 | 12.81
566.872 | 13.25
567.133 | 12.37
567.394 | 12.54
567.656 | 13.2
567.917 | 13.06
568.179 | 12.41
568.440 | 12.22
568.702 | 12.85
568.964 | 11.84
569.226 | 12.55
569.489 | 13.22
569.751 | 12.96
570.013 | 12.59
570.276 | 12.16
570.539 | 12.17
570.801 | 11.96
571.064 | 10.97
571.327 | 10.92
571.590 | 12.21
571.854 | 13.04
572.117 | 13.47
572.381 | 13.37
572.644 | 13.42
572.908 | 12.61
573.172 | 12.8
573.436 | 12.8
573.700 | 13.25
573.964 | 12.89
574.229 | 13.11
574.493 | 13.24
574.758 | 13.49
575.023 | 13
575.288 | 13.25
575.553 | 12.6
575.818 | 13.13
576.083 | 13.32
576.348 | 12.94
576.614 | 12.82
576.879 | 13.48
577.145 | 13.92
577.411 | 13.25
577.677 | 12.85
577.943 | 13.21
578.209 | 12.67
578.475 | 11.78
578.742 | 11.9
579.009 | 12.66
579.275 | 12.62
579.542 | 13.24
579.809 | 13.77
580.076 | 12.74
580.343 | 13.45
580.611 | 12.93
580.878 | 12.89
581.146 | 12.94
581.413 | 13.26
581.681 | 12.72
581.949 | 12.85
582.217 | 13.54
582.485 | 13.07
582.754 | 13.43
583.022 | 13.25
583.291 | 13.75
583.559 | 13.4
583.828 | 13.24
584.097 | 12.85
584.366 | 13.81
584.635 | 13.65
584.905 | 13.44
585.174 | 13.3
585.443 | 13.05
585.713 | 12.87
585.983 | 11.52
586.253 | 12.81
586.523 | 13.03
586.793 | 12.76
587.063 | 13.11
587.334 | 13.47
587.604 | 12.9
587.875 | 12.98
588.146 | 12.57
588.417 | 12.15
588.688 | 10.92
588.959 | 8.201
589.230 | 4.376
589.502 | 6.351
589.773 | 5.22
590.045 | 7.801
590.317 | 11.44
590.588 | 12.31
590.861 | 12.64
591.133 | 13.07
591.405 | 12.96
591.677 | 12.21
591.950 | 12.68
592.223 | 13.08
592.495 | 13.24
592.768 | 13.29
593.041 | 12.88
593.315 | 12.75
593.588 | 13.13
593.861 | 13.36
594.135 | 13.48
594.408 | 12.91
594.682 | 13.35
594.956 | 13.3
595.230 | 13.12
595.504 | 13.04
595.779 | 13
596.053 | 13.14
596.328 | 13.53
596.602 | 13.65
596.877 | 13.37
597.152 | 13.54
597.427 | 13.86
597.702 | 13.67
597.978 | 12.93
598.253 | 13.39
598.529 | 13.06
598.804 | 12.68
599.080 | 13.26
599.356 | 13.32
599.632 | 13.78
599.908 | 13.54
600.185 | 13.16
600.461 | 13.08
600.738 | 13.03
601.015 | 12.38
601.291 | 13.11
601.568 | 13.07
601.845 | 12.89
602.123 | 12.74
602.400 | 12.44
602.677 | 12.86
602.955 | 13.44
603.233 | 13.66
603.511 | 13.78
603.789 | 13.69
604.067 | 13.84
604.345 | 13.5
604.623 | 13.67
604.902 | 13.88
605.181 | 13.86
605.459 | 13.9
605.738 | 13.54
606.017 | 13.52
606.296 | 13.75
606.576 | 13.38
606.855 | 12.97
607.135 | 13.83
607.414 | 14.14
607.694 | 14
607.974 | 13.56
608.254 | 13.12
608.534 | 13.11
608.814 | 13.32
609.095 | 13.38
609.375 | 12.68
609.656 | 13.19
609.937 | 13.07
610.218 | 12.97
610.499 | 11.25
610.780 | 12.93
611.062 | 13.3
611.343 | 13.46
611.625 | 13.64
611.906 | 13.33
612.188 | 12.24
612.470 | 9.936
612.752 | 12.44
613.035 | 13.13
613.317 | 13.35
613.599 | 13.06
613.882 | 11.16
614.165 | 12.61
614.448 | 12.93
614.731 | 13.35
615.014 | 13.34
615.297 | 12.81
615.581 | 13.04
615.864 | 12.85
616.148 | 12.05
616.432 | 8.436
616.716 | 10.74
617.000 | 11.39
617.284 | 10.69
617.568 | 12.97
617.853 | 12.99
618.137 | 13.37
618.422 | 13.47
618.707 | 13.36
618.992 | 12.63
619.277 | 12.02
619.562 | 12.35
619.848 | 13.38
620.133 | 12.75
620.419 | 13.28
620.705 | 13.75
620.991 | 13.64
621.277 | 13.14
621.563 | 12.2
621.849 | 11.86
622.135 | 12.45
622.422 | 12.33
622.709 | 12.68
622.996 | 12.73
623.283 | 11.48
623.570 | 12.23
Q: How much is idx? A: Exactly 0.12 mag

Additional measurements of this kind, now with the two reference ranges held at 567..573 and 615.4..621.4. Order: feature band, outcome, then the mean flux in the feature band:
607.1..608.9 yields -0.090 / 13.6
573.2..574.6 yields -0.044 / 13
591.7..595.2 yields -0.049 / 13.1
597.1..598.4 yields -0.080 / 13.5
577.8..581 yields -0.026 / 12.8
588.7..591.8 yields 0.273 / 9.73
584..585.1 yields -0.078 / 13.4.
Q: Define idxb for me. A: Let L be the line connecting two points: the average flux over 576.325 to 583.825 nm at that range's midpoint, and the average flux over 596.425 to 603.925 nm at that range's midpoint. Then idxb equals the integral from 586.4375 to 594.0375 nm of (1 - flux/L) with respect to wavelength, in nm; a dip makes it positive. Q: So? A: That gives 0.89 nm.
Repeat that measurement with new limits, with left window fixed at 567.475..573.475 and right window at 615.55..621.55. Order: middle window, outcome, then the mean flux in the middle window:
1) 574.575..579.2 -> -0.15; 13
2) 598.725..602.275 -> -0.16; 13.1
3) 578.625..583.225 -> -0.18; 13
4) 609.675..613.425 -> -0.07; 12.7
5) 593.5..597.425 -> -0.25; 13.3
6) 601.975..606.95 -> -0.39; 13.5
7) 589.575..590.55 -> 0.32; 8.46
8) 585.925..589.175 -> 0.13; 12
